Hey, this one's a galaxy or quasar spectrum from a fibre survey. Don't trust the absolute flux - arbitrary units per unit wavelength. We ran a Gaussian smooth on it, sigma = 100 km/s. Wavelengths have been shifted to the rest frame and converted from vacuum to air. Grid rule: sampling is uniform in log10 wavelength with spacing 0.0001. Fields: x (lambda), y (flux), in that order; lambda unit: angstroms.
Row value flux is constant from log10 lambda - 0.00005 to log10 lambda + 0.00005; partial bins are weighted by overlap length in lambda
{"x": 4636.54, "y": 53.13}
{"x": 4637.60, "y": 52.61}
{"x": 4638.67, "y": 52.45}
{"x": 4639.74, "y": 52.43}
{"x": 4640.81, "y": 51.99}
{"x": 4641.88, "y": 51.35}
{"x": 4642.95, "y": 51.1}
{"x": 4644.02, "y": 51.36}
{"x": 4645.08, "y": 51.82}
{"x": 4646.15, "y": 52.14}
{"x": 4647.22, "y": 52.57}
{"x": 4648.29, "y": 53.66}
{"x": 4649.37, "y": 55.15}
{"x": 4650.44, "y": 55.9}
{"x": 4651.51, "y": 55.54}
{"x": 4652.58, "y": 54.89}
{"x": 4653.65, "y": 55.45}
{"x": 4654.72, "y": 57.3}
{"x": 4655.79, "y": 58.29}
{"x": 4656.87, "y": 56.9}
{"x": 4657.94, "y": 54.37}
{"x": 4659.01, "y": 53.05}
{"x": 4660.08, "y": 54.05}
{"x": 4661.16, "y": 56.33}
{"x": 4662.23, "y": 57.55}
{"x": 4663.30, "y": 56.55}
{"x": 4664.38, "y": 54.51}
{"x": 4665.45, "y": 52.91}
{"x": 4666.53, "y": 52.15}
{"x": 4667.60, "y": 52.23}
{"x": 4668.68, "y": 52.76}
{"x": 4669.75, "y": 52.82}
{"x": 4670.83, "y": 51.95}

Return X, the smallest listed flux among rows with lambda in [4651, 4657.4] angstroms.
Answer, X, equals 54.89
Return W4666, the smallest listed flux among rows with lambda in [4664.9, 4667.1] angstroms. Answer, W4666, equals 52.15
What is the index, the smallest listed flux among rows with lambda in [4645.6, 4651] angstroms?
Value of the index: 52.14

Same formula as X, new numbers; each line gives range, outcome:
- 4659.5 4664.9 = 54.05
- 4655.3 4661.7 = 53.05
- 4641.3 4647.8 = 51.1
